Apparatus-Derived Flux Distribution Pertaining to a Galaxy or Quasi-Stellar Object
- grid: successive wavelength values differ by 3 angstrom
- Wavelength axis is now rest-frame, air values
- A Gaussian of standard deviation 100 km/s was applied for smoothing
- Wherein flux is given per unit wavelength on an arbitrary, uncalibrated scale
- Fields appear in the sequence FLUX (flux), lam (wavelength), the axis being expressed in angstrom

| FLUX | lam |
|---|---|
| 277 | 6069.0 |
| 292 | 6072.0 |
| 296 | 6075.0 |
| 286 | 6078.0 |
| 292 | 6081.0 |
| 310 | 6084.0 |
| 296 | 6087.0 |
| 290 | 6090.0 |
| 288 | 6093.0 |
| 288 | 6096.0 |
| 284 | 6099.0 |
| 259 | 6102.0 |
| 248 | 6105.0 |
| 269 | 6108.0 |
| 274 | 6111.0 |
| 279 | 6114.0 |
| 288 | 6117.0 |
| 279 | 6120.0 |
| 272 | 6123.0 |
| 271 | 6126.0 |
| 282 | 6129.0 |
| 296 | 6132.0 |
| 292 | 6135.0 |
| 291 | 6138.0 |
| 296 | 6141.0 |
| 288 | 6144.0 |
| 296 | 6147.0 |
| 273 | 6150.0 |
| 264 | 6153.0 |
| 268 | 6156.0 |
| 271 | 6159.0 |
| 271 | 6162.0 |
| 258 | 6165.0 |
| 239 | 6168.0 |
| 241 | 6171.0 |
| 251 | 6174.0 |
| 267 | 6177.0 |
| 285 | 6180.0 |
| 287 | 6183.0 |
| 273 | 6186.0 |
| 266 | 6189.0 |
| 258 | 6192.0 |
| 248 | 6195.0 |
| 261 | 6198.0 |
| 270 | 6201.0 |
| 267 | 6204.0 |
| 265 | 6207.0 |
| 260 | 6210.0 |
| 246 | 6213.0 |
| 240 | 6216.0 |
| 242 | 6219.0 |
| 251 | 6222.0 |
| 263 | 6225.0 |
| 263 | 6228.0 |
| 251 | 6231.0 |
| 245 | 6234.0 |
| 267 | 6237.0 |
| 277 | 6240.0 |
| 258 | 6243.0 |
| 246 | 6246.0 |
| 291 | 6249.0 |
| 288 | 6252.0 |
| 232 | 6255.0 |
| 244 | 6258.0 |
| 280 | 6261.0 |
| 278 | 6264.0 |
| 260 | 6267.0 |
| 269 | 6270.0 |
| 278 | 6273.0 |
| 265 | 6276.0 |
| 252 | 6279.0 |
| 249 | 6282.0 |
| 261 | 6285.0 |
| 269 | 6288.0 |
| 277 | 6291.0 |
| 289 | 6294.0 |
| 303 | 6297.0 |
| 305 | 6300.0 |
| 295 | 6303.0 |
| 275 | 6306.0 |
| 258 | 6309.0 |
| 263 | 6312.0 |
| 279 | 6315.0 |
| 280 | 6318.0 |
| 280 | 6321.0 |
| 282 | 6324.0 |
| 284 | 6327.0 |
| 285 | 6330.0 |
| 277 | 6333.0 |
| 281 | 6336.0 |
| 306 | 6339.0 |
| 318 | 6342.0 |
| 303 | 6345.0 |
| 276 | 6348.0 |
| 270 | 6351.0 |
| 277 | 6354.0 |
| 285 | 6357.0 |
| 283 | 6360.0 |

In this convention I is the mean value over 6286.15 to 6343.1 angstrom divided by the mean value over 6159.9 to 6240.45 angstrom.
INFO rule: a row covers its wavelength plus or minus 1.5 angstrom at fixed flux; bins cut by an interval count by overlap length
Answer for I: 1.1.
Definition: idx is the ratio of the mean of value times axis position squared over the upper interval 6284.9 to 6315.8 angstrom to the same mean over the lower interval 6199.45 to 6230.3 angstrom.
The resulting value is 1.12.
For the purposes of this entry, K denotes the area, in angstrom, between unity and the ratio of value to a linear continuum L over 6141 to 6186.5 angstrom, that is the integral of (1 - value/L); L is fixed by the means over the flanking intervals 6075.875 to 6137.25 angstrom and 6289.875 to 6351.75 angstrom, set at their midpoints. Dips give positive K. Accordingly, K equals 2.2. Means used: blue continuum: 282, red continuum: 285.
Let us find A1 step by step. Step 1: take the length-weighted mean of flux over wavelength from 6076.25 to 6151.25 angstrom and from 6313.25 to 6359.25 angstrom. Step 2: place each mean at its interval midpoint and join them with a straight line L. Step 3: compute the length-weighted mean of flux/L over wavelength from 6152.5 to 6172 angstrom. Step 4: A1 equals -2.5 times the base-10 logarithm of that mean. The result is 0.100 mag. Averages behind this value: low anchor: 284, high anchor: 285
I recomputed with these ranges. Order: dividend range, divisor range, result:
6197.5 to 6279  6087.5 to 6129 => 0.94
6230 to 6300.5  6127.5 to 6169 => 0.96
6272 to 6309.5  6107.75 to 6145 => 0.97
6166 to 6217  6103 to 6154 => 0.93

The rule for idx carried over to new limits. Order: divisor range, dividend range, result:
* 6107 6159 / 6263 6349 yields 1.05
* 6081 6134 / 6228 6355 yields 1.04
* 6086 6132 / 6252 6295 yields 1.00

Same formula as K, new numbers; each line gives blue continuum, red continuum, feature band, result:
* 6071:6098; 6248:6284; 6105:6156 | 0.96 angstrom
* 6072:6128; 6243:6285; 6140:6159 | -0.22 angstrom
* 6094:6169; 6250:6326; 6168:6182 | 0.79 angstrom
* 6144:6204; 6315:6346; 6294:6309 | -0.30 angstrom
